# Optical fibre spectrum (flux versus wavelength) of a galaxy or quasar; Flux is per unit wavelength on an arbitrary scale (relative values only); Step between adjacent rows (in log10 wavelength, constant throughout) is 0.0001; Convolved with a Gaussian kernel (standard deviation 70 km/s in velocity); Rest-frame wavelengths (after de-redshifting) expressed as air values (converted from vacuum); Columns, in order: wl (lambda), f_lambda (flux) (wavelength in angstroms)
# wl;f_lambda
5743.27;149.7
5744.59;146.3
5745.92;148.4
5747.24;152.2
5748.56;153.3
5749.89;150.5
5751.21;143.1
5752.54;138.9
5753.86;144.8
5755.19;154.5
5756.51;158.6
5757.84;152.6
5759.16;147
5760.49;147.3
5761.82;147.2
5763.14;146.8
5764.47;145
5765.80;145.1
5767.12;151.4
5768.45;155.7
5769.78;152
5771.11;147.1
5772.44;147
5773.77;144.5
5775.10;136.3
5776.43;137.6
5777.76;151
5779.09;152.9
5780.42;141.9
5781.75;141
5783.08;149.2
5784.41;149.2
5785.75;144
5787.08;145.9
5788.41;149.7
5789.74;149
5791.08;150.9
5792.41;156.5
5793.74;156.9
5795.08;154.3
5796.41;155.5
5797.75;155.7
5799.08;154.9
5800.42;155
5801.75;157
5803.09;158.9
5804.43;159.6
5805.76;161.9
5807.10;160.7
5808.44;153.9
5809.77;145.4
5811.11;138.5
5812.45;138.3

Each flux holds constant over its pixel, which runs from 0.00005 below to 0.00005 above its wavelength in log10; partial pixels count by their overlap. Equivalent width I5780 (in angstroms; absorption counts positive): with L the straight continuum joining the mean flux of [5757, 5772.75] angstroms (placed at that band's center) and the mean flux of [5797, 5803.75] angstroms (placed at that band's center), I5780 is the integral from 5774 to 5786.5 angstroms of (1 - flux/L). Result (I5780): 0.6 angstroms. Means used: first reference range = 149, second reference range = 156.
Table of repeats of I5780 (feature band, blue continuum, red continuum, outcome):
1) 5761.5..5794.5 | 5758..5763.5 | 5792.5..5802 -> 0.8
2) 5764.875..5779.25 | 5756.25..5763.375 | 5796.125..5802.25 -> 0.4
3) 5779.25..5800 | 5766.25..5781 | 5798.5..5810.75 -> 0.2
